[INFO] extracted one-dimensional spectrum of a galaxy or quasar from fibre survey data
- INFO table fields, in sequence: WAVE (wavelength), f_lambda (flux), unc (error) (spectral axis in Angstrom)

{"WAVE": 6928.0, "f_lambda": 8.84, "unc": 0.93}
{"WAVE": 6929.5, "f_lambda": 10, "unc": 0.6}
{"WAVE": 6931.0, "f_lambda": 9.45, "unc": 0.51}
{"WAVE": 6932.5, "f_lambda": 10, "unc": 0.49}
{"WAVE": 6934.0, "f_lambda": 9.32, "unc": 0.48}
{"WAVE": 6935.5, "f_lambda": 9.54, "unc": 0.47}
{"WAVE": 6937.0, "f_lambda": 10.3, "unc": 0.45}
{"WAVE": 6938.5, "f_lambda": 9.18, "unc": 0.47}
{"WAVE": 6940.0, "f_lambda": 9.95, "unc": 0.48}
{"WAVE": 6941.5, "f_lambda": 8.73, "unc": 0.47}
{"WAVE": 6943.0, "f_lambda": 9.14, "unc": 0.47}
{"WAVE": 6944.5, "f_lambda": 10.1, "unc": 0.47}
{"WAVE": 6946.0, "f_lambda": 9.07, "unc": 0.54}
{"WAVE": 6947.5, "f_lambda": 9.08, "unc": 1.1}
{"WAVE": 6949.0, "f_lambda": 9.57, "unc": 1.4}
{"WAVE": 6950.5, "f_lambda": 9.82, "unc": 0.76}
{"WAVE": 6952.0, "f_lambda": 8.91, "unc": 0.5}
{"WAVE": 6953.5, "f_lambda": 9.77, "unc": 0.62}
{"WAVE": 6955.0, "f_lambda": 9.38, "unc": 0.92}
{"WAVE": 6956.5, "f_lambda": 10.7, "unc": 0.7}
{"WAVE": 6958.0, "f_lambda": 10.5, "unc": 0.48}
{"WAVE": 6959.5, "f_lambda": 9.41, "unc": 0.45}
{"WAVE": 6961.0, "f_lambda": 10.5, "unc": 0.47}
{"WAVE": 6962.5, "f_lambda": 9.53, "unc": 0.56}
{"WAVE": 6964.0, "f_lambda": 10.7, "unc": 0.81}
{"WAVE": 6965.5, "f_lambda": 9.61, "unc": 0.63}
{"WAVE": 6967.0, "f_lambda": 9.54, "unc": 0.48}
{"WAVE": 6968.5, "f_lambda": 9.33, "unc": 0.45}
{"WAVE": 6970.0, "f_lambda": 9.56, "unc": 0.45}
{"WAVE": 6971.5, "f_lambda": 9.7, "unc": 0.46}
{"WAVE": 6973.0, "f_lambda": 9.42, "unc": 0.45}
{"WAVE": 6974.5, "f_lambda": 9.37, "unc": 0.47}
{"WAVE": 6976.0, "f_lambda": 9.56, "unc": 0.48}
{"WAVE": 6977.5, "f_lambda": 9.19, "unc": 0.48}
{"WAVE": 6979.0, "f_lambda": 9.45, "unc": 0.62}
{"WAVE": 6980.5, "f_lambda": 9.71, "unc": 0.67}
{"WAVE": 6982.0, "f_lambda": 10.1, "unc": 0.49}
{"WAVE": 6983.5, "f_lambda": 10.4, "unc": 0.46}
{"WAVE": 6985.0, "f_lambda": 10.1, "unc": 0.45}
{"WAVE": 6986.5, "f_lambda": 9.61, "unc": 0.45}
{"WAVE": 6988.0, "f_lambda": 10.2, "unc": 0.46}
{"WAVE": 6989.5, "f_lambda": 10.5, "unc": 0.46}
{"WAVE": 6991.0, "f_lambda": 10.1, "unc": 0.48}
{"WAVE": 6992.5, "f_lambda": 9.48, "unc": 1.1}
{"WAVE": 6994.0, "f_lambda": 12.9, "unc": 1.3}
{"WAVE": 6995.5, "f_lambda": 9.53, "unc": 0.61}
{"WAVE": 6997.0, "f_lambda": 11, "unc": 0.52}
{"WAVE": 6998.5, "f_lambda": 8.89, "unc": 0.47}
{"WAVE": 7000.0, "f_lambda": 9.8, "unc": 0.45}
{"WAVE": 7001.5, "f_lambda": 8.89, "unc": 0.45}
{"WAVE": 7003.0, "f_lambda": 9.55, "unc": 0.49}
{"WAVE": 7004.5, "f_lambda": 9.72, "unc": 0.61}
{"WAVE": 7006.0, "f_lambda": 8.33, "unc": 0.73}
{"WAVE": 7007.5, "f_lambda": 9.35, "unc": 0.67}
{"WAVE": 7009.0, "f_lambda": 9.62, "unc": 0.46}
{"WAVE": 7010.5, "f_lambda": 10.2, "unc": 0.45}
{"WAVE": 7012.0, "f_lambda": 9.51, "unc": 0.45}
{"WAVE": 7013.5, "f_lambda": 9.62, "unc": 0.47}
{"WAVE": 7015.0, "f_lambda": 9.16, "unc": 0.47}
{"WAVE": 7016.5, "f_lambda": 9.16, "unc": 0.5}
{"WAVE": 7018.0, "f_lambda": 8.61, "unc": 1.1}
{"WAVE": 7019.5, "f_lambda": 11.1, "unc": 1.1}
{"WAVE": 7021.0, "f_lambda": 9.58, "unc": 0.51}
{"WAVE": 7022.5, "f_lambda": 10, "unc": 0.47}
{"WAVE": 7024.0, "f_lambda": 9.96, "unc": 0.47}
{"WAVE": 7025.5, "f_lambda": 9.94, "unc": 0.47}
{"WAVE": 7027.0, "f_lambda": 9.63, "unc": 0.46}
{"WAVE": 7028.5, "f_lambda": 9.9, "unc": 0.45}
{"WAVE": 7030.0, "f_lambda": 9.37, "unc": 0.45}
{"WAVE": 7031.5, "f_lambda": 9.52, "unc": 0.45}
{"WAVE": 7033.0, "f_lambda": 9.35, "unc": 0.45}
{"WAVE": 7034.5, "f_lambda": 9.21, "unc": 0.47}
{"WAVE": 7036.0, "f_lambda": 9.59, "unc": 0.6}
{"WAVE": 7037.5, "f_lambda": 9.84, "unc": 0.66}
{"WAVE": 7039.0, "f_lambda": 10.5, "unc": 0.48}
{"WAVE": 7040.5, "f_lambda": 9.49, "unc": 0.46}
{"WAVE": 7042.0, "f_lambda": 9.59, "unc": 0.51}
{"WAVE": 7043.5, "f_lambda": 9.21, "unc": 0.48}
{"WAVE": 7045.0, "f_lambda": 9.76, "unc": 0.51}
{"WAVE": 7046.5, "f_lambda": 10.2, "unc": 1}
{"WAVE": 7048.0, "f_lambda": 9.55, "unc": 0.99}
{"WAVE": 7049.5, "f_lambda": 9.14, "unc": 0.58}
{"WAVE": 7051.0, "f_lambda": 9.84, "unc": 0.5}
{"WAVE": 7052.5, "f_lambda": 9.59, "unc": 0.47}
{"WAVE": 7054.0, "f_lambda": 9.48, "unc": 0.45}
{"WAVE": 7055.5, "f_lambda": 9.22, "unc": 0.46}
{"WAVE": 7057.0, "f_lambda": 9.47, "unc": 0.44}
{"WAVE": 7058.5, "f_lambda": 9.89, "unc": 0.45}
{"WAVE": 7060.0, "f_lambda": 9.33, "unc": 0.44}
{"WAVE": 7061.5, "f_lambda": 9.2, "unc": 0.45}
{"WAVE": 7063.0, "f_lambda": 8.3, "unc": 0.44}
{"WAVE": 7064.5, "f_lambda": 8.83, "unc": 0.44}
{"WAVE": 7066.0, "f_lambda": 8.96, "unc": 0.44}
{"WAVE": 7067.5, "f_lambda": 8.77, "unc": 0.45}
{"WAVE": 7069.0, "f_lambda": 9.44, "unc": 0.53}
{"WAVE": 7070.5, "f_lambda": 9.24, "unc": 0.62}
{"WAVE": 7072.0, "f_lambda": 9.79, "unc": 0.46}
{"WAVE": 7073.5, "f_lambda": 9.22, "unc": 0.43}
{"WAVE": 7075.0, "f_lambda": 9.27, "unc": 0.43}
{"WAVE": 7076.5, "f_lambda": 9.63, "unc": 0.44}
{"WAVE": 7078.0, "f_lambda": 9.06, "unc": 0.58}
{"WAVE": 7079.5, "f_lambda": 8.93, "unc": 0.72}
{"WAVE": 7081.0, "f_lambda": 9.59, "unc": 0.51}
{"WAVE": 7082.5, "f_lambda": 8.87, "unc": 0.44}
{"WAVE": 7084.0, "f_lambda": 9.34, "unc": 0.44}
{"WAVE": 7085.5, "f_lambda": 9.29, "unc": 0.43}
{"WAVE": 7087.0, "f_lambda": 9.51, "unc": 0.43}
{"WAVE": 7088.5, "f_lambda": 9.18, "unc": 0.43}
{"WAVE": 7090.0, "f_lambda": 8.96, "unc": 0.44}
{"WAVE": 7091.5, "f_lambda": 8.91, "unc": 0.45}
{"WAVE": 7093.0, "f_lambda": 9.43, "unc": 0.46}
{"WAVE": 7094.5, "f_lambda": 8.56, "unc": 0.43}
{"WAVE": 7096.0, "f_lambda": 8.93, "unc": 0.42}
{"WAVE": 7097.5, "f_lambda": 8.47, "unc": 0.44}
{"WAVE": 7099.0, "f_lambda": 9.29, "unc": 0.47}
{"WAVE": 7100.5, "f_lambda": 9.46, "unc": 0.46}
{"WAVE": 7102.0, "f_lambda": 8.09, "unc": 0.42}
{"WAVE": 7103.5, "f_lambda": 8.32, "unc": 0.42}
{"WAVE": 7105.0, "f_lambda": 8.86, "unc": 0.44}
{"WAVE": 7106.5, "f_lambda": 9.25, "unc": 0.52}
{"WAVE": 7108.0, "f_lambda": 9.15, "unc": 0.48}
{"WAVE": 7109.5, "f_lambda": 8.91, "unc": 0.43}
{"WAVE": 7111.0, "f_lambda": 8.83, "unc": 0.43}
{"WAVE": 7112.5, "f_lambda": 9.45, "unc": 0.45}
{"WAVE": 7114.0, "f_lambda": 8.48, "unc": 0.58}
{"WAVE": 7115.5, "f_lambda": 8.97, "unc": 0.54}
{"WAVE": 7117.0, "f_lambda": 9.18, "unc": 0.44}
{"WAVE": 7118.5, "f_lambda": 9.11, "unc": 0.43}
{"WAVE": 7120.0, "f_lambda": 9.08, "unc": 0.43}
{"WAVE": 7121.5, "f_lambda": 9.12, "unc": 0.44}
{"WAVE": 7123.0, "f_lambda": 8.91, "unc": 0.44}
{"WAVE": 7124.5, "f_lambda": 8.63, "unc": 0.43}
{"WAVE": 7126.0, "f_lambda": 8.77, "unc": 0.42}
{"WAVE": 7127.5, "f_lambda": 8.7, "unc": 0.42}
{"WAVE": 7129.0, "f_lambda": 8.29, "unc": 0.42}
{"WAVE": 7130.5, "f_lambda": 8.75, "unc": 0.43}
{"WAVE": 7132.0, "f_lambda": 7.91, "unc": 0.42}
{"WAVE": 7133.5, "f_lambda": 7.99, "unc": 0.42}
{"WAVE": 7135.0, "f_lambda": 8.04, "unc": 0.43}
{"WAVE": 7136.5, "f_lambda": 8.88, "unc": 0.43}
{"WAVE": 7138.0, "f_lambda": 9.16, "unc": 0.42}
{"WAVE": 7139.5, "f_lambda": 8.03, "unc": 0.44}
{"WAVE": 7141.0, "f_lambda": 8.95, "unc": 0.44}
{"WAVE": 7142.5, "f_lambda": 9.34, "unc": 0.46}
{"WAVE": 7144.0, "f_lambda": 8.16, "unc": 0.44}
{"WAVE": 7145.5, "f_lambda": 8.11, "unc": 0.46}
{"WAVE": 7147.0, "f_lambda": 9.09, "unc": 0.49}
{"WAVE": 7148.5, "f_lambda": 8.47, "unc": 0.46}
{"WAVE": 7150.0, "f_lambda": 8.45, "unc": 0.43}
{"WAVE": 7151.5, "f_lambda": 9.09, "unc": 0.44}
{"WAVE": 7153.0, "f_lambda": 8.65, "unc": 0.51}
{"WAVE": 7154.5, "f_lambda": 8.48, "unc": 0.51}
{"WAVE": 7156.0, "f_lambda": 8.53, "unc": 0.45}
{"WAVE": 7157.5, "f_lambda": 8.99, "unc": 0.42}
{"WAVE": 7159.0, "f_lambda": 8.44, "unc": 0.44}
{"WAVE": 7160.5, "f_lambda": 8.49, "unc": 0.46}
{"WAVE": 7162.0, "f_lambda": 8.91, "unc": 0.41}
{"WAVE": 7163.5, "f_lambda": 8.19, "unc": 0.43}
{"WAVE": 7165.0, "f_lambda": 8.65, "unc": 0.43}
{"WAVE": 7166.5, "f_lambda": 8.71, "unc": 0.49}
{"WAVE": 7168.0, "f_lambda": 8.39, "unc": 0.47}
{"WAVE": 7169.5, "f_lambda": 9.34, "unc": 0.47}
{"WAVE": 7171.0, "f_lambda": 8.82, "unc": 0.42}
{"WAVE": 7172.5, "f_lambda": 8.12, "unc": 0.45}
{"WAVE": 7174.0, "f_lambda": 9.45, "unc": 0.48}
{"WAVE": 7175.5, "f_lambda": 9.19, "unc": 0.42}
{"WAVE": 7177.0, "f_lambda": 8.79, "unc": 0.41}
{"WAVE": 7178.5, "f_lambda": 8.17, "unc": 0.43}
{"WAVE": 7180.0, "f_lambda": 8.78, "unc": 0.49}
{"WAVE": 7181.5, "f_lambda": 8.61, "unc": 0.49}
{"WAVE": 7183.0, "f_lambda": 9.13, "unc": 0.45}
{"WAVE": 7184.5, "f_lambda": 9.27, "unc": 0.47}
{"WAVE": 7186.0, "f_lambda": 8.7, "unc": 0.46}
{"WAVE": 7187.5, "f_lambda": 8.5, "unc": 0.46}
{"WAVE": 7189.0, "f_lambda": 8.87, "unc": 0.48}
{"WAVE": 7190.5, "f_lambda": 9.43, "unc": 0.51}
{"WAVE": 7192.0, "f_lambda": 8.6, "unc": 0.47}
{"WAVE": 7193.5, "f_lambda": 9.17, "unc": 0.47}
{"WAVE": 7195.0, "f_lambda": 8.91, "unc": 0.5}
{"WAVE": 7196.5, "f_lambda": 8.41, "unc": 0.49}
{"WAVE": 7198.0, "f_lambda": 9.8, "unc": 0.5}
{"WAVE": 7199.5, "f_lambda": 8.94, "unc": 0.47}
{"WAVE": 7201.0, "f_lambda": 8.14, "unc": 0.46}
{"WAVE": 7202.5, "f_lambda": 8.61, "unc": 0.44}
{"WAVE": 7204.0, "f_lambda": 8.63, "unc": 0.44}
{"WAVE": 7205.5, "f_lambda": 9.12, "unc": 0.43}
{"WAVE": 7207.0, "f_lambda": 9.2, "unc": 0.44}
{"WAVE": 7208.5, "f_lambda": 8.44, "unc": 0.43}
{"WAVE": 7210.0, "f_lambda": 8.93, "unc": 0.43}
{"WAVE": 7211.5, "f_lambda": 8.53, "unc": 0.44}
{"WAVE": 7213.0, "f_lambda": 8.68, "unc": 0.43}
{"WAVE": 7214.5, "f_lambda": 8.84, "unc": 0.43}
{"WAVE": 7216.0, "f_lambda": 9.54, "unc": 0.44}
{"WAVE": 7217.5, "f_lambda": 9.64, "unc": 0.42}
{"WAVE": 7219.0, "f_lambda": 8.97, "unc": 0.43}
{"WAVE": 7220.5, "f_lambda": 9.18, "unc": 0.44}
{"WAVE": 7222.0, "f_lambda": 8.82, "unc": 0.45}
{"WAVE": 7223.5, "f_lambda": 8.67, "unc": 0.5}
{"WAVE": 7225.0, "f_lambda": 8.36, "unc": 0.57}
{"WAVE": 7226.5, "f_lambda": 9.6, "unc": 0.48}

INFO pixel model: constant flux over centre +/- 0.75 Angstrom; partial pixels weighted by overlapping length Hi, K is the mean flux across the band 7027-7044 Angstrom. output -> 9.6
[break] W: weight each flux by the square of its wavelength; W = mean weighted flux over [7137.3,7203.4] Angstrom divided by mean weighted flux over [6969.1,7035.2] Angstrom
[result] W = 0.94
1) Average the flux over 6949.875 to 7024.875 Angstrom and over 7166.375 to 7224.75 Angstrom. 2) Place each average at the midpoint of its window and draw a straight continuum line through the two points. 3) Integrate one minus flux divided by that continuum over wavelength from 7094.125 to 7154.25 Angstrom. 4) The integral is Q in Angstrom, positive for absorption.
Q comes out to 2.8 Angstrom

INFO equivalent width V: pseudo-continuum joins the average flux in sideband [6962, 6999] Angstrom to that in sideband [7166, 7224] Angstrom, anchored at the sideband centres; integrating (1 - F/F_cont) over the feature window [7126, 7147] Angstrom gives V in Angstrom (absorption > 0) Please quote 1.5 Angstrom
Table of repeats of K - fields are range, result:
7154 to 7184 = 8.72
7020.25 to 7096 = 9.4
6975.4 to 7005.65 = 9.91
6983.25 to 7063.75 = 9.68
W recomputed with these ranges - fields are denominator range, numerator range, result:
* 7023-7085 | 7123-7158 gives 0.93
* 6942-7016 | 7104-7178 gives 0.94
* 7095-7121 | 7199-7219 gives 1.02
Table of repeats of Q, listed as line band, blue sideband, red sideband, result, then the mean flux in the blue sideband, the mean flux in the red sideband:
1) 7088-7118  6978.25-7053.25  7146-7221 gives 1.07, 9.75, 8.82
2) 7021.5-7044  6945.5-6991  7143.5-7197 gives -0.60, 9.75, 8.73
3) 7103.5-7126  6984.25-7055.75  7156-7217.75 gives 0.60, 9.72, 8.82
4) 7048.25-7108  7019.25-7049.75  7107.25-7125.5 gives 1.11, 9.72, 8.98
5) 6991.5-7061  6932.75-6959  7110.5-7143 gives -3.35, 9.6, 8.75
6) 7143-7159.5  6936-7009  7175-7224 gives 0.84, 9.73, 8.88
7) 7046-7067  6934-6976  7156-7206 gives -0.19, 9.64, 8.79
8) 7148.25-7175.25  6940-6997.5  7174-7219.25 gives 1.03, 9.82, 8.89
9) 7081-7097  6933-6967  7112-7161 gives -0.31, 9.67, 8.68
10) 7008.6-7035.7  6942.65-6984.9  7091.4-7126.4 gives -0.72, 9.69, 8.93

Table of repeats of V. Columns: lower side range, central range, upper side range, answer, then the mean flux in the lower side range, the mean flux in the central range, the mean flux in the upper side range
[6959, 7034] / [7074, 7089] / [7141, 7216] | 0.0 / 9.74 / 9.27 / 8.77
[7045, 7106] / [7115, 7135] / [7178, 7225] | 0.8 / 9.19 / 8.7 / 8.87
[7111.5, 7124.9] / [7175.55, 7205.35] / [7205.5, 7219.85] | 0.5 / 9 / 8.83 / 8.98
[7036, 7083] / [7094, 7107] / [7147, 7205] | 0.5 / 9.4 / 8.8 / 8.76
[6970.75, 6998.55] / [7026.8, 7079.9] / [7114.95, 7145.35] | -0.3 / 9.99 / 9.43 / 8.69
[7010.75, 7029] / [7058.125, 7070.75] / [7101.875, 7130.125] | 0.3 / 9.69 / 9.08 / 8.86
